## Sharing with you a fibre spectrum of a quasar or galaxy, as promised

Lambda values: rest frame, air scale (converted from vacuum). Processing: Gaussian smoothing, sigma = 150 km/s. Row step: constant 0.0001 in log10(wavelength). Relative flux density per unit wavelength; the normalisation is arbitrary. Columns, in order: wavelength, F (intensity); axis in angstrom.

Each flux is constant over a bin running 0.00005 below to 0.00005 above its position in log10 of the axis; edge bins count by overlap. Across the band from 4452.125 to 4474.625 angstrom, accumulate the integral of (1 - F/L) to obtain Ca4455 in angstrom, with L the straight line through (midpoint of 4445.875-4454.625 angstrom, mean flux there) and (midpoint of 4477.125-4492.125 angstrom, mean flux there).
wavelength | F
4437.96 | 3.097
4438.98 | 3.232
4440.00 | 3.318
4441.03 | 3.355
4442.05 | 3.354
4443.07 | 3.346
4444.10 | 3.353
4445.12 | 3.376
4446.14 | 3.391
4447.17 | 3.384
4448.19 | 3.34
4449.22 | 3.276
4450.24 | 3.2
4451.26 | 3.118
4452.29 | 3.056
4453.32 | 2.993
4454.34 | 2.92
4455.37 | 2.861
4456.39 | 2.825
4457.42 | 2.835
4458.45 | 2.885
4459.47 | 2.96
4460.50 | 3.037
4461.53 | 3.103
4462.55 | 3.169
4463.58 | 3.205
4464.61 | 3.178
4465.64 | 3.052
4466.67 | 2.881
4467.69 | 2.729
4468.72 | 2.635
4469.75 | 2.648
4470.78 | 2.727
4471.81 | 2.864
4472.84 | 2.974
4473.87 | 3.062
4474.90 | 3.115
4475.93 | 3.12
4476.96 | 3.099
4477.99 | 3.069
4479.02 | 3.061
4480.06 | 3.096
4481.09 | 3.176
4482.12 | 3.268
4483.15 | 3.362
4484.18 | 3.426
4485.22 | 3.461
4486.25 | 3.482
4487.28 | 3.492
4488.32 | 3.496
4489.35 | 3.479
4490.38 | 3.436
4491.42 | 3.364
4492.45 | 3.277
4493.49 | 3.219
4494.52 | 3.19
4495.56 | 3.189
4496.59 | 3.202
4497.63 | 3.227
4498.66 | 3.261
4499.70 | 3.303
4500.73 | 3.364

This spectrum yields 2.11 angstrom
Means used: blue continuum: 3.19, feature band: 2.94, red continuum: 3.33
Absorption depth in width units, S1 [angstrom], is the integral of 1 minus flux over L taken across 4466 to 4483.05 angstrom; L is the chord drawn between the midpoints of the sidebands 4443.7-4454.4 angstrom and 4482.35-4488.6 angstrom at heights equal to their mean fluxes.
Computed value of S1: 2.0 angstrom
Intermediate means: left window 3.23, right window 3.44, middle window 2.98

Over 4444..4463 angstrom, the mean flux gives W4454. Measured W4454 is 3.11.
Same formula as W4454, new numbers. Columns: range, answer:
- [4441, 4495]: 3.15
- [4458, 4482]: 3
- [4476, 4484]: 3.17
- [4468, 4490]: 3.15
